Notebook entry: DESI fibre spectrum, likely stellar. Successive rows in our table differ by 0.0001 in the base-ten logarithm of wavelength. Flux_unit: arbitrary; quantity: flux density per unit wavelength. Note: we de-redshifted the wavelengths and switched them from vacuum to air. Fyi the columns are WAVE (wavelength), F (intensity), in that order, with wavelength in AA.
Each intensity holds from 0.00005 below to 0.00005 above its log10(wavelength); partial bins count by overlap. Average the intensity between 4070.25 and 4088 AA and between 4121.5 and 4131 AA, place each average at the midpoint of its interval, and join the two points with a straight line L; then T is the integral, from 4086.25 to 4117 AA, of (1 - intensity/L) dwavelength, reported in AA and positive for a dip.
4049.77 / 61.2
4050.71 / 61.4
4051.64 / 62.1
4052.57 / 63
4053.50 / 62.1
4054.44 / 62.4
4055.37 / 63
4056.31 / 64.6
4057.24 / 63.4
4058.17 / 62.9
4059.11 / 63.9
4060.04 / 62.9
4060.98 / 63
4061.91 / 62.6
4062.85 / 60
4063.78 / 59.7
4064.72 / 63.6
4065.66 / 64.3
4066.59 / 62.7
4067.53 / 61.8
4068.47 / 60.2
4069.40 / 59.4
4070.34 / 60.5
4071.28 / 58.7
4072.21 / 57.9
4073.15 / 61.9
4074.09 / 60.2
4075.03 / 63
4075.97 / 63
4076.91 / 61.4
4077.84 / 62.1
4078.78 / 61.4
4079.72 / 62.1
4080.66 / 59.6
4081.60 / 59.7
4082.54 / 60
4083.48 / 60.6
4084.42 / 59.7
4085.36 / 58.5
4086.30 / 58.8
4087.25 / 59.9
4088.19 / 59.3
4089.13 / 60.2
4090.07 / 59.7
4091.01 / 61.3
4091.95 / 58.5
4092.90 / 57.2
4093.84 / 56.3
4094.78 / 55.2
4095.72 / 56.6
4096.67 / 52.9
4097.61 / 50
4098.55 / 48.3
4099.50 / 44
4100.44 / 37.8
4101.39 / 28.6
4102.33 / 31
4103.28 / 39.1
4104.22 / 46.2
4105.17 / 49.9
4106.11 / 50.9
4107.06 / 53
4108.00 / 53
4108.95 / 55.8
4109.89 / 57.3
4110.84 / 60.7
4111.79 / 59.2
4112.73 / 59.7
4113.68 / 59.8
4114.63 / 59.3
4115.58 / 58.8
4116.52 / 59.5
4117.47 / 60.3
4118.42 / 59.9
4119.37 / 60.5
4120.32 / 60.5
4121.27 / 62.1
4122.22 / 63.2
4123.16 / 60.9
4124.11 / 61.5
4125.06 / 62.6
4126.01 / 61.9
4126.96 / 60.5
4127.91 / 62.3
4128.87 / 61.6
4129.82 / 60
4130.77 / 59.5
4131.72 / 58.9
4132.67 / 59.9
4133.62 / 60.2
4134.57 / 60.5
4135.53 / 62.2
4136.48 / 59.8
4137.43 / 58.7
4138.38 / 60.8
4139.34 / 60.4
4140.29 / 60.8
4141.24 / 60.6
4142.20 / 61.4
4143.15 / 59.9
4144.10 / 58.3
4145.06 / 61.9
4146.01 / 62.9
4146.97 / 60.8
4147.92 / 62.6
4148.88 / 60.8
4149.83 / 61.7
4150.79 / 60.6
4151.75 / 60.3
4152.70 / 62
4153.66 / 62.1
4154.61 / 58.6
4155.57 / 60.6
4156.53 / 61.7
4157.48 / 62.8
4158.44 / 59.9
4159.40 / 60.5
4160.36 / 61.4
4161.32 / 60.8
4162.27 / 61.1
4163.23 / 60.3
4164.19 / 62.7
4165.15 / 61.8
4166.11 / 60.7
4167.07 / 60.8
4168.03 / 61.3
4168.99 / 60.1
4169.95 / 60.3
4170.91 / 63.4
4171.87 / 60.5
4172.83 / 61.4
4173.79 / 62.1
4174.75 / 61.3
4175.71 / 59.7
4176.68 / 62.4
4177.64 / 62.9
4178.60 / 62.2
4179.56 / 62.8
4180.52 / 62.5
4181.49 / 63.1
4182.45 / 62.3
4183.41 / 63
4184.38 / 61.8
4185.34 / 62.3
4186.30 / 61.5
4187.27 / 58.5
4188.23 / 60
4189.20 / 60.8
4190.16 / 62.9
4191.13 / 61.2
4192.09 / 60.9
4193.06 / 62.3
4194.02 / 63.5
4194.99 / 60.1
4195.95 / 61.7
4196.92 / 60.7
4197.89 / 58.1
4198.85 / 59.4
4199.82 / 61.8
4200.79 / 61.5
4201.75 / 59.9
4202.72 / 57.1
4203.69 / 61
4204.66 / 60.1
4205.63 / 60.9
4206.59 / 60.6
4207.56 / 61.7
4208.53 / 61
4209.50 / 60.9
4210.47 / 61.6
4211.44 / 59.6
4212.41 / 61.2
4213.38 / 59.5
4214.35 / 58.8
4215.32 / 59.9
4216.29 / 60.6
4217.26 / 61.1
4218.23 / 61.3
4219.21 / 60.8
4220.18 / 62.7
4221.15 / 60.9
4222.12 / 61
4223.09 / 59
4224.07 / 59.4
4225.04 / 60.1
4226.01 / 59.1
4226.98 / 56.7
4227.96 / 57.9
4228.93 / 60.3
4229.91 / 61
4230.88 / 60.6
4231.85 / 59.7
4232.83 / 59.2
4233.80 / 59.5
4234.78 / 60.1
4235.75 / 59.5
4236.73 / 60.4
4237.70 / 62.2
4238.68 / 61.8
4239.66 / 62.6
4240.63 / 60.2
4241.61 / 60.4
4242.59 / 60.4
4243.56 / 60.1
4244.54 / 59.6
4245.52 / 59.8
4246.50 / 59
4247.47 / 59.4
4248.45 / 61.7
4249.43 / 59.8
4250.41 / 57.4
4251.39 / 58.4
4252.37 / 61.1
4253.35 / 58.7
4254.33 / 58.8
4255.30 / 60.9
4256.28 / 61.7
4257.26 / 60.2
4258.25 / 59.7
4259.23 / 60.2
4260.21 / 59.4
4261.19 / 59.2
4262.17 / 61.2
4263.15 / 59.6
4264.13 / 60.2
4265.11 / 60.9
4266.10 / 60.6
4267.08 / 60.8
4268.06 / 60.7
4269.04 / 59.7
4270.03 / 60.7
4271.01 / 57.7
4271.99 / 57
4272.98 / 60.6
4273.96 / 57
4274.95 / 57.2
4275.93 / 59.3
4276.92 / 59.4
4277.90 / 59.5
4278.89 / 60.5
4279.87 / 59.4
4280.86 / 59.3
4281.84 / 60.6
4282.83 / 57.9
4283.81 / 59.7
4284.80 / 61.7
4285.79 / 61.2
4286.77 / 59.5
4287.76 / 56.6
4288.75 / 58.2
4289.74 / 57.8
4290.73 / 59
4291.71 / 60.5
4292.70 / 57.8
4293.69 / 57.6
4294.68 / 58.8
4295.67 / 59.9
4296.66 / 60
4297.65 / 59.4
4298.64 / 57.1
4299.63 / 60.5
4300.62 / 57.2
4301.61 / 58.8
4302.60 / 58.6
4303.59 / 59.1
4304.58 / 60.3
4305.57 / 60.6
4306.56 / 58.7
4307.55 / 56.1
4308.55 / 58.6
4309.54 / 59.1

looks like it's 3.9 AA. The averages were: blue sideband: 60.4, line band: 53.2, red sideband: 61.5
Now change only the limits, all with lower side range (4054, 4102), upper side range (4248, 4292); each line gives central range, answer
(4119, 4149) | -1.0 AA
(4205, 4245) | -0.7 AA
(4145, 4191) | -1.8 AA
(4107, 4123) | -0.1 AA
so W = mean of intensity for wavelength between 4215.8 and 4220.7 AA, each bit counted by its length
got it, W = 61.3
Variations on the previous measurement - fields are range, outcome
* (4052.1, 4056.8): 63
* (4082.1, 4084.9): 60.1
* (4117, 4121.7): 60.6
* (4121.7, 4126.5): 62.1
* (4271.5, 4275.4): 57.9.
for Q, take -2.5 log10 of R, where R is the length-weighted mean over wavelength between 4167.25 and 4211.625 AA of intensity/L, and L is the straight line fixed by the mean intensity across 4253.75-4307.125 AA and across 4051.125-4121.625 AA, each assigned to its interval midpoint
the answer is -0.05 mag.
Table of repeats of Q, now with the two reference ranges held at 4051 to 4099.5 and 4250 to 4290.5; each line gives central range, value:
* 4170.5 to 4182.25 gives -0.04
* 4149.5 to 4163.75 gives -0.02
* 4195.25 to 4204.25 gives -0.01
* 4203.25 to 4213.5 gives -0.02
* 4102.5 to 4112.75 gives 0.15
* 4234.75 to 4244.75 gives -0.02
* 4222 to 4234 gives 0.00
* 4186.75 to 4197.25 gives -0.03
